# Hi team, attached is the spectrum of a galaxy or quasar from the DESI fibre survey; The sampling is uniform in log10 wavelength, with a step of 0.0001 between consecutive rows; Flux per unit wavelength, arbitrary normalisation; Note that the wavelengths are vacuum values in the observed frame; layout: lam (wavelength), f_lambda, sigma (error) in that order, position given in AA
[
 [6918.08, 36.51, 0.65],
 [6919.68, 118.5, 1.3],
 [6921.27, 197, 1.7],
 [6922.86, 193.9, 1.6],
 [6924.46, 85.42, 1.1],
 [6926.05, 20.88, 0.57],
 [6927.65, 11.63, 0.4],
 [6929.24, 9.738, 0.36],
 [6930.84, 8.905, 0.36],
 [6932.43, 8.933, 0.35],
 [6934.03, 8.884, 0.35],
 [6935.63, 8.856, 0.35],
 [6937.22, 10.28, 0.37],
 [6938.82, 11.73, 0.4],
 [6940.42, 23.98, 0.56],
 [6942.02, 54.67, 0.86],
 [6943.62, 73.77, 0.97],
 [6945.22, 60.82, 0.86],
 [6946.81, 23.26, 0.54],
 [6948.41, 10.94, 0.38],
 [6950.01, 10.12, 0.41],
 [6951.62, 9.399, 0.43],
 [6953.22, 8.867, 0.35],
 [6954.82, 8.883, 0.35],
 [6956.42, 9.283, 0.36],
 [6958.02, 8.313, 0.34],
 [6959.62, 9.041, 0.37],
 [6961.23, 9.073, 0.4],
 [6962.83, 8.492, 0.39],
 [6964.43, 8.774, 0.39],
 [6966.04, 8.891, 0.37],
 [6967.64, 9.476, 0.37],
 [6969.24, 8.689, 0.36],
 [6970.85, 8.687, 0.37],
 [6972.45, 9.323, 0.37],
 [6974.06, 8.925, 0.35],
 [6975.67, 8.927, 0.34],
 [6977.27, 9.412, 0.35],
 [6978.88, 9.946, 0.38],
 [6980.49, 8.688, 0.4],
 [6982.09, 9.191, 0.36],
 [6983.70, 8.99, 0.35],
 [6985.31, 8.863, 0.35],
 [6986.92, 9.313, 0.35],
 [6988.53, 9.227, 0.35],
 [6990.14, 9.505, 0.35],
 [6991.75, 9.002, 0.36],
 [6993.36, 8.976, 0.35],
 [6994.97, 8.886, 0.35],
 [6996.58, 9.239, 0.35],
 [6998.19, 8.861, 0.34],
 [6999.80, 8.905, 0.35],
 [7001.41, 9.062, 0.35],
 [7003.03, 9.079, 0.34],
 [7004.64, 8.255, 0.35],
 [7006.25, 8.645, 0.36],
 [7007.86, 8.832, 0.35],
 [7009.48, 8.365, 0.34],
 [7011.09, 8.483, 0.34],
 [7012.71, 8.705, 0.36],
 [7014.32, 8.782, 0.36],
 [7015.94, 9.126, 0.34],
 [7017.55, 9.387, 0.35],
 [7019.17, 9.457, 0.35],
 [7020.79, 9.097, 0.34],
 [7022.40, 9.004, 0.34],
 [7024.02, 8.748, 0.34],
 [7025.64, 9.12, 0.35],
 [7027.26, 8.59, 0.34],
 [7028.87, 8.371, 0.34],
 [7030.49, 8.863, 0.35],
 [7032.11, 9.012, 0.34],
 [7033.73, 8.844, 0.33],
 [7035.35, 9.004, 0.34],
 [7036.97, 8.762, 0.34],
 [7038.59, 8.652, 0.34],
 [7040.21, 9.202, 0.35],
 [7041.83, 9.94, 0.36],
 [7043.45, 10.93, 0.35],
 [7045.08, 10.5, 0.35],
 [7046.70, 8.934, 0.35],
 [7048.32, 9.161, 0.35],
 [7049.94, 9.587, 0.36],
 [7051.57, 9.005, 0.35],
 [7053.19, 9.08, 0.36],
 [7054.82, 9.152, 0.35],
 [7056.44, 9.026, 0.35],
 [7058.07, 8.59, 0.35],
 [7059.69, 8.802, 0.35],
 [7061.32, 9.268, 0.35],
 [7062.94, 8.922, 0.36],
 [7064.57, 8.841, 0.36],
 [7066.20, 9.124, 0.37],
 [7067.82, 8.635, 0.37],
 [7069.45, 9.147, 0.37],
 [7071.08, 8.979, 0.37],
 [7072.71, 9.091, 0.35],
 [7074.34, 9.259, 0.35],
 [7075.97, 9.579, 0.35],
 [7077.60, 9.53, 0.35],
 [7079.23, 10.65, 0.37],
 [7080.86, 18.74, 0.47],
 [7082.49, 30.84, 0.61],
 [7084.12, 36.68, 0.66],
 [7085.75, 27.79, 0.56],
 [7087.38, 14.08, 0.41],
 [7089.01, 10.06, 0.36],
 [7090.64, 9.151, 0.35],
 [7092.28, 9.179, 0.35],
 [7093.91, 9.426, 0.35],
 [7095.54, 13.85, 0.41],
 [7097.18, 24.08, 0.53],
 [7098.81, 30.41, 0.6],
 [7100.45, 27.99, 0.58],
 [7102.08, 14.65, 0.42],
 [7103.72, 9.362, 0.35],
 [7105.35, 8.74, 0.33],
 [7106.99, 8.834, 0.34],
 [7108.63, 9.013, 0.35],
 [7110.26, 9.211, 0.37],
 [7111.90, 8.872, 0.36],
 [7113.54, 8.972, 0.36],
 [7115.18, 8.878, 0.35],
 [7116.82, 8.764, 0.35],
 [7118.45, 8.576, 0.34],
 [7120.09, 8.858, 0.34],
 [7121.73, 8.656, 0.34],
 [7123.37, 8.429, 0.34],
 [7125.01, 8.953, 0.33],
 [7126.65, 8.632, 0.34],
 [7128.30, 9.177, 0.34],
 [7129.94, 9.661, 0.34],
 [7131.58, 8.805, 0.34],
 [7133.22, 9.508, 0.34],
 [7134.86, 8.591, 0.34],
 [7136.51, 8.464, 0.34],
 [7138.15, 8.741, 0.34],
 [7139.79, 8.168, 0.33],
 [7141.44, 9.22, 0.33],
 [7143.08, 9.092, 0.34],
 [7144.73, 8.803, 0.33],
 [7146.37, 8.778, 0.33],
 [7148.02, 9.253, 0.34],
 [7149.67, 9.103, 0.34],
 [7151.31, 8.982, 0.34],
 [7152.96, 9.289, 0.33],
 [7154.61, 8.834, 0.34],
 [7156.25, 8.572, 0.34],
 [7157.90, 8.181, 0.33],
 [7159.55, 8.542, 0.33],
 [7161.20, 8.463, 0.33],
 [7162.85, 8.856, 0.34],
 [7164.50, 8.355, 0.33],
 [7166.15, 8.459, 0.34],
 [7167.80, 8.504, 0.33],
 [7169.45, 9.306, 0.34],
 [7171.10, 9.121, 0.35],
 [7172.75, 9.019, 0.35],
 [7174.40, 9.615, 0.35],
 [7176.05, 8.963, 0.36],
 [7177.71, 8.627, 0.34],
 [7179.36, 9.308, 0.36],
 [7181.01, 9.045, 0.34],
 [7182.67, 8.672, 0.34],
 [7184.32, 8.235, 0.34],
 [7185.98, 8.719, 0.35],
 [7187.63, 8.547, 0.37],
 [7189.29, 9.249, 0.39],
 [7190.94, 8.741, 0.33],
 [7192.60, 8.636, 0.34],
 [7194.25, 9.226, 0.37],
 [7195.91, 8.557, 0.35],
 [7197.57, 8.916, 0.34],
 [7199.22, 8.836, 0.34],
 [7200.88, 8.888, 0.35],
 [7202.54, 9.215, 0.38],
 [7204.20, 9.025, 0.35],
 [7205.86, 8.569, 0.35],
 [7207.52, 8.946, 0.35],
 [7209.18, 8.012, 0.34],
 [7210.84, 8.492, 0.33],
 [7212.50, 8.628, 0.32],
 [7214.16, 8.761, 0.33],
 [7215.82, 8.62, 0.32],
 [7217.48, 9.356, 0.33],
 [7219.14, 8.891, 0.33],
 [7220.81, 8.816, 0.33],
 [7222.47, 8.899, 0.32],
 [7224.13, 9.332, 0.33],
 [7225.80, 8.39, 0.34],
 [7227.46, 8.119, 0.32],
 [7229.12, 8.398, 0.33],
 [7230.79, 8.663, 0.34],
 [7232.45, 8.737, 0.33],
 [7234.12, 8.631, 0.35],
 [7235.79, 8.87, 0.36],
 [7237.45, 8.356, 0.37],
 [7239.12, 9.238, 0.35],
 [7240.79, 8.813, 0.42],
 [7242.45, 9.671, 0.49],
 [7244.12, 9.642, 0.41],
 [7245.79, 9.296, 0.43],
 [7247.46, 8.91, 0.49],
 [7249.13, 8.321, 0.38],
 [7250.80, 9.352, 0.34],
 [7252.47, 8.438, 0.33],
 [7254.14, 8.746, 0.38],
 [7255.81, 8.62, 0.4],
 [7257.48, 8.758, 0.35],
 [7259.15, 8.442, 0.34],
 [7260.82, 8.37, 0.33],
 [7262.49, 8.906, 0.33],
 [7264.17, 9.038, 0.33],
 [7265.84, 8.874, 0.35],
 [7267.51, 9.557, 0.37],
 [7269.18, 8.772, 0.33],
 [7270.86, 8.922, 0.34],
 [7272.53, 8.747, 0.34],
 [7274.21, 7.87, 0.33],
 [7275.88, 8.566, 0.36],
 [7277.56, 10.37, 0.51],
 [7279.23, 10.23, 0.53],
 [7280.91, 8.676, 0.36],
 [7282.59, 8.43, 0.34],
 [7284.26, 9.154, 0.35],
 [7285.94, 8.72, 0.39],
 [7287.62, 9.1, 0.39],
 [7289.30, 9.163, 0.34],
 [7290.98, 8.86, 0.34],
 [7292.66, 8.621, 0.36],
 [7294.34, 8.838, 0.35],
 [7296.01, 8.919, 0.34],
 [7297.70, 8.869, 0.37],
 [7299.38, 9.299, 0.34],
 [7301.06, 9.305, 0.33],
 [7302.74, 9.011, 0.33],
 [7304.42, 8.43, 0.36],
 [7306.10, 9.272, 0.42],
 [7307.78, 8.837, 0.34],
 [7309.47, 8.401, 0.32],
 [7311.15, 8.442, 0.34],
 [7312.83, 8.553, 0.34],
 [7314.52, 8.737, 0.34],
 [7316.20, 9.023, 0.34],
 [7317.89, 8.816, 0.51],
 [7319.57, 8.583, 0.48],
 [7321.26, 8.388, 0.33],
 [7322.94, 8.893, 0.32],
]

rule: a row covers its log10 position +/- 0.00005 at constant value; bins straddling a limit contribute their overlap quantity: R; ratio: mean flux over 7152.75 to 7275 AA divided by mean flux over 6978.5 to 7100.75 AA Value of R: 0.8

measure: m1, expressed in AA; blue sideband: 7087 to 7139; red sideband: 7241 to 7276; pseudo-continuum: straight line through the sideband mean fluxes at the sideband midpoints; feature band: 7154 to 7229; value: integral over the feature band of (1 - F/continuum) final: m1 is 8.6 AA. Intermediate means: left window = 11.2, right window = 8.86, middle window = 8.78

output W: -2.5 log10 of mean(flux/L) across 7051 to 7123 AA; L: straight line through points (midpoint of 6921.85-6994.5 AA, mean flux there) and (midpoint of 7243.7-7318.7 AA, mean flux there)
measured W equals 0.24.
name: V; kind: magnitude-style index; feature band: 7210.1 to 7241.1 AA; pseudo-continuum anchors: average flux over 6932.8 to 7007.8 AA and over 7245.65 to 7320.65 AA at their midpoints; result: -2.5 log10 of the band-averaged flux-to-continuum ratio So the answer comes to 0.11 mag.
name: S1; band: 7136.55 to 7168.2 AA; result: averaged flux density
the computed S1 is 8.74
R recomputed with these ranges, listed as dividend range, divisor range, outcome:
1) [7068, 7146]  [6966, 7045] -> 1.34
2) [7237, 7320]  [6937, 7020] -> 0.70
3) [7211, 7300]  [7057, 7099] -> 0.65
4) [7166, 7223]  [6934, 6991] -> 0.61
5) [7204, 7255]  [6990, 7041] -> 0.99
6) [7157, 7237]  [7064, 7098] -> 0.62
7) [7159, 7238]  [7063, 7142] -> 0.72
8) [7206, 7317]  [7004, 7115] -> 0.78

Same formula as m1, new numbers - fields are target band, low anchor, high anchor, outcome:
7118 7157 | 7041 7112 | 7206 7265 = 7.9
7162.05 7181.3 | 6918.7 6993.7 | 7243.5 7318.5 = 7.4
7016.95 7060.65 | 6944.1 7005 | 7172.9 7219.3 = 5.6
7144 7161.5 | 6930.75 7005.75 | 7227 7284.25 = 2.7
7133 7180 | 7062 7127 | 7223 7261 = 9.6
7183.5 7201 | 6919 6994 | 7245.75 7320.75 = 6.1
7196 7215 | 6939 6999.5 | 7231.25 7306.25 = 2.4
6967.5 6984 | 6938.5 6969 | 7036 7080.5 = 7.8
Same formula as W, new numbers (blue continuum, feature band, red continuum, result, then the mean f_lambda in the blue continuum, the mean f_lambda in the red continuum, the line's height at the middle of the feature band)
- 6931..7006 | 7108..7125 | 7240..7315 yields 0.254 mag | 13.2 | 8.91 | 11.2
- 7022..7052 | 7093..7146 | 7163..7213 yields -0.215 mag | 9.17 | 8.82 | 8.98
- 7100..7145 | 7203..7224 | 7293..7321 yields 0.055 mag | 9.63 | 8.82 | 9.23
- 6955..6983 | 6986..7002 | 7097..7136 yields 0.034 mag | 9.01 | 11.2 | 9.39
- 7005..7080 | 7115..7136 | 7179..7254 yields 0.011 mag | 9.1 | 8.82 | 8.96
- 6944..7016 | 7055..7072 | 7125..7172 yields 0.107 mag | 10.9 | 8.84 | 9.87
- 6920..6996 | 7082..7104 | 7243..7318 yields -0.100 mag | 23.6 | 8.9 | 17.5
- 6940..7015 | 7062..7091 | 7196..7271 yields -0.219 mag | 13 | 8.82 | 11.4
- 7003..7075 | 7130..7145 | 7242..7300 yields 0.015 mag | 9.03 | 8.94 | 8.99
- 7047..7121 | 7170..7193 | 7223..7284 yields 0.165 mag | 12.4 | 8.87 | 10.4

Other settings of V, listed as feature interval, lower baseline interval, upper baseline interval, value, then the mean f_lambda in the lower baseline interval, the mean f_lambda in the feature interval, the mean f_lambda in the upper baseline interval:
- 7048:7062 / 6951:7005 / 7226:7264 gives -0.014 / 9.02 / 9.07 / 8.78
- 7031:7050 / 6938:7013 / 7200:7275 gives 0.277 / 13.2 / 9.36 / 8.8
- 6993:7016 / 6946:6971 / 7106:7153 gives 0.113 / 10.1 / 8.8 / 8.9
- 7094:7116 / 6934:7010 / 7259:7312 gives -0.217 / 13.2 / 13.9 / 8.91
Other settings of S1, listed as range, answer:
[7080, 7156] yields 12.2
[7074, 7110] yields 16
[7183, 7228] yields 8.77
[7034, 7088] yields 11.7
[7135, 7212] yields 8.8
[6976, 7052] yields 9.07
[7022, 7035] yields 8.82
